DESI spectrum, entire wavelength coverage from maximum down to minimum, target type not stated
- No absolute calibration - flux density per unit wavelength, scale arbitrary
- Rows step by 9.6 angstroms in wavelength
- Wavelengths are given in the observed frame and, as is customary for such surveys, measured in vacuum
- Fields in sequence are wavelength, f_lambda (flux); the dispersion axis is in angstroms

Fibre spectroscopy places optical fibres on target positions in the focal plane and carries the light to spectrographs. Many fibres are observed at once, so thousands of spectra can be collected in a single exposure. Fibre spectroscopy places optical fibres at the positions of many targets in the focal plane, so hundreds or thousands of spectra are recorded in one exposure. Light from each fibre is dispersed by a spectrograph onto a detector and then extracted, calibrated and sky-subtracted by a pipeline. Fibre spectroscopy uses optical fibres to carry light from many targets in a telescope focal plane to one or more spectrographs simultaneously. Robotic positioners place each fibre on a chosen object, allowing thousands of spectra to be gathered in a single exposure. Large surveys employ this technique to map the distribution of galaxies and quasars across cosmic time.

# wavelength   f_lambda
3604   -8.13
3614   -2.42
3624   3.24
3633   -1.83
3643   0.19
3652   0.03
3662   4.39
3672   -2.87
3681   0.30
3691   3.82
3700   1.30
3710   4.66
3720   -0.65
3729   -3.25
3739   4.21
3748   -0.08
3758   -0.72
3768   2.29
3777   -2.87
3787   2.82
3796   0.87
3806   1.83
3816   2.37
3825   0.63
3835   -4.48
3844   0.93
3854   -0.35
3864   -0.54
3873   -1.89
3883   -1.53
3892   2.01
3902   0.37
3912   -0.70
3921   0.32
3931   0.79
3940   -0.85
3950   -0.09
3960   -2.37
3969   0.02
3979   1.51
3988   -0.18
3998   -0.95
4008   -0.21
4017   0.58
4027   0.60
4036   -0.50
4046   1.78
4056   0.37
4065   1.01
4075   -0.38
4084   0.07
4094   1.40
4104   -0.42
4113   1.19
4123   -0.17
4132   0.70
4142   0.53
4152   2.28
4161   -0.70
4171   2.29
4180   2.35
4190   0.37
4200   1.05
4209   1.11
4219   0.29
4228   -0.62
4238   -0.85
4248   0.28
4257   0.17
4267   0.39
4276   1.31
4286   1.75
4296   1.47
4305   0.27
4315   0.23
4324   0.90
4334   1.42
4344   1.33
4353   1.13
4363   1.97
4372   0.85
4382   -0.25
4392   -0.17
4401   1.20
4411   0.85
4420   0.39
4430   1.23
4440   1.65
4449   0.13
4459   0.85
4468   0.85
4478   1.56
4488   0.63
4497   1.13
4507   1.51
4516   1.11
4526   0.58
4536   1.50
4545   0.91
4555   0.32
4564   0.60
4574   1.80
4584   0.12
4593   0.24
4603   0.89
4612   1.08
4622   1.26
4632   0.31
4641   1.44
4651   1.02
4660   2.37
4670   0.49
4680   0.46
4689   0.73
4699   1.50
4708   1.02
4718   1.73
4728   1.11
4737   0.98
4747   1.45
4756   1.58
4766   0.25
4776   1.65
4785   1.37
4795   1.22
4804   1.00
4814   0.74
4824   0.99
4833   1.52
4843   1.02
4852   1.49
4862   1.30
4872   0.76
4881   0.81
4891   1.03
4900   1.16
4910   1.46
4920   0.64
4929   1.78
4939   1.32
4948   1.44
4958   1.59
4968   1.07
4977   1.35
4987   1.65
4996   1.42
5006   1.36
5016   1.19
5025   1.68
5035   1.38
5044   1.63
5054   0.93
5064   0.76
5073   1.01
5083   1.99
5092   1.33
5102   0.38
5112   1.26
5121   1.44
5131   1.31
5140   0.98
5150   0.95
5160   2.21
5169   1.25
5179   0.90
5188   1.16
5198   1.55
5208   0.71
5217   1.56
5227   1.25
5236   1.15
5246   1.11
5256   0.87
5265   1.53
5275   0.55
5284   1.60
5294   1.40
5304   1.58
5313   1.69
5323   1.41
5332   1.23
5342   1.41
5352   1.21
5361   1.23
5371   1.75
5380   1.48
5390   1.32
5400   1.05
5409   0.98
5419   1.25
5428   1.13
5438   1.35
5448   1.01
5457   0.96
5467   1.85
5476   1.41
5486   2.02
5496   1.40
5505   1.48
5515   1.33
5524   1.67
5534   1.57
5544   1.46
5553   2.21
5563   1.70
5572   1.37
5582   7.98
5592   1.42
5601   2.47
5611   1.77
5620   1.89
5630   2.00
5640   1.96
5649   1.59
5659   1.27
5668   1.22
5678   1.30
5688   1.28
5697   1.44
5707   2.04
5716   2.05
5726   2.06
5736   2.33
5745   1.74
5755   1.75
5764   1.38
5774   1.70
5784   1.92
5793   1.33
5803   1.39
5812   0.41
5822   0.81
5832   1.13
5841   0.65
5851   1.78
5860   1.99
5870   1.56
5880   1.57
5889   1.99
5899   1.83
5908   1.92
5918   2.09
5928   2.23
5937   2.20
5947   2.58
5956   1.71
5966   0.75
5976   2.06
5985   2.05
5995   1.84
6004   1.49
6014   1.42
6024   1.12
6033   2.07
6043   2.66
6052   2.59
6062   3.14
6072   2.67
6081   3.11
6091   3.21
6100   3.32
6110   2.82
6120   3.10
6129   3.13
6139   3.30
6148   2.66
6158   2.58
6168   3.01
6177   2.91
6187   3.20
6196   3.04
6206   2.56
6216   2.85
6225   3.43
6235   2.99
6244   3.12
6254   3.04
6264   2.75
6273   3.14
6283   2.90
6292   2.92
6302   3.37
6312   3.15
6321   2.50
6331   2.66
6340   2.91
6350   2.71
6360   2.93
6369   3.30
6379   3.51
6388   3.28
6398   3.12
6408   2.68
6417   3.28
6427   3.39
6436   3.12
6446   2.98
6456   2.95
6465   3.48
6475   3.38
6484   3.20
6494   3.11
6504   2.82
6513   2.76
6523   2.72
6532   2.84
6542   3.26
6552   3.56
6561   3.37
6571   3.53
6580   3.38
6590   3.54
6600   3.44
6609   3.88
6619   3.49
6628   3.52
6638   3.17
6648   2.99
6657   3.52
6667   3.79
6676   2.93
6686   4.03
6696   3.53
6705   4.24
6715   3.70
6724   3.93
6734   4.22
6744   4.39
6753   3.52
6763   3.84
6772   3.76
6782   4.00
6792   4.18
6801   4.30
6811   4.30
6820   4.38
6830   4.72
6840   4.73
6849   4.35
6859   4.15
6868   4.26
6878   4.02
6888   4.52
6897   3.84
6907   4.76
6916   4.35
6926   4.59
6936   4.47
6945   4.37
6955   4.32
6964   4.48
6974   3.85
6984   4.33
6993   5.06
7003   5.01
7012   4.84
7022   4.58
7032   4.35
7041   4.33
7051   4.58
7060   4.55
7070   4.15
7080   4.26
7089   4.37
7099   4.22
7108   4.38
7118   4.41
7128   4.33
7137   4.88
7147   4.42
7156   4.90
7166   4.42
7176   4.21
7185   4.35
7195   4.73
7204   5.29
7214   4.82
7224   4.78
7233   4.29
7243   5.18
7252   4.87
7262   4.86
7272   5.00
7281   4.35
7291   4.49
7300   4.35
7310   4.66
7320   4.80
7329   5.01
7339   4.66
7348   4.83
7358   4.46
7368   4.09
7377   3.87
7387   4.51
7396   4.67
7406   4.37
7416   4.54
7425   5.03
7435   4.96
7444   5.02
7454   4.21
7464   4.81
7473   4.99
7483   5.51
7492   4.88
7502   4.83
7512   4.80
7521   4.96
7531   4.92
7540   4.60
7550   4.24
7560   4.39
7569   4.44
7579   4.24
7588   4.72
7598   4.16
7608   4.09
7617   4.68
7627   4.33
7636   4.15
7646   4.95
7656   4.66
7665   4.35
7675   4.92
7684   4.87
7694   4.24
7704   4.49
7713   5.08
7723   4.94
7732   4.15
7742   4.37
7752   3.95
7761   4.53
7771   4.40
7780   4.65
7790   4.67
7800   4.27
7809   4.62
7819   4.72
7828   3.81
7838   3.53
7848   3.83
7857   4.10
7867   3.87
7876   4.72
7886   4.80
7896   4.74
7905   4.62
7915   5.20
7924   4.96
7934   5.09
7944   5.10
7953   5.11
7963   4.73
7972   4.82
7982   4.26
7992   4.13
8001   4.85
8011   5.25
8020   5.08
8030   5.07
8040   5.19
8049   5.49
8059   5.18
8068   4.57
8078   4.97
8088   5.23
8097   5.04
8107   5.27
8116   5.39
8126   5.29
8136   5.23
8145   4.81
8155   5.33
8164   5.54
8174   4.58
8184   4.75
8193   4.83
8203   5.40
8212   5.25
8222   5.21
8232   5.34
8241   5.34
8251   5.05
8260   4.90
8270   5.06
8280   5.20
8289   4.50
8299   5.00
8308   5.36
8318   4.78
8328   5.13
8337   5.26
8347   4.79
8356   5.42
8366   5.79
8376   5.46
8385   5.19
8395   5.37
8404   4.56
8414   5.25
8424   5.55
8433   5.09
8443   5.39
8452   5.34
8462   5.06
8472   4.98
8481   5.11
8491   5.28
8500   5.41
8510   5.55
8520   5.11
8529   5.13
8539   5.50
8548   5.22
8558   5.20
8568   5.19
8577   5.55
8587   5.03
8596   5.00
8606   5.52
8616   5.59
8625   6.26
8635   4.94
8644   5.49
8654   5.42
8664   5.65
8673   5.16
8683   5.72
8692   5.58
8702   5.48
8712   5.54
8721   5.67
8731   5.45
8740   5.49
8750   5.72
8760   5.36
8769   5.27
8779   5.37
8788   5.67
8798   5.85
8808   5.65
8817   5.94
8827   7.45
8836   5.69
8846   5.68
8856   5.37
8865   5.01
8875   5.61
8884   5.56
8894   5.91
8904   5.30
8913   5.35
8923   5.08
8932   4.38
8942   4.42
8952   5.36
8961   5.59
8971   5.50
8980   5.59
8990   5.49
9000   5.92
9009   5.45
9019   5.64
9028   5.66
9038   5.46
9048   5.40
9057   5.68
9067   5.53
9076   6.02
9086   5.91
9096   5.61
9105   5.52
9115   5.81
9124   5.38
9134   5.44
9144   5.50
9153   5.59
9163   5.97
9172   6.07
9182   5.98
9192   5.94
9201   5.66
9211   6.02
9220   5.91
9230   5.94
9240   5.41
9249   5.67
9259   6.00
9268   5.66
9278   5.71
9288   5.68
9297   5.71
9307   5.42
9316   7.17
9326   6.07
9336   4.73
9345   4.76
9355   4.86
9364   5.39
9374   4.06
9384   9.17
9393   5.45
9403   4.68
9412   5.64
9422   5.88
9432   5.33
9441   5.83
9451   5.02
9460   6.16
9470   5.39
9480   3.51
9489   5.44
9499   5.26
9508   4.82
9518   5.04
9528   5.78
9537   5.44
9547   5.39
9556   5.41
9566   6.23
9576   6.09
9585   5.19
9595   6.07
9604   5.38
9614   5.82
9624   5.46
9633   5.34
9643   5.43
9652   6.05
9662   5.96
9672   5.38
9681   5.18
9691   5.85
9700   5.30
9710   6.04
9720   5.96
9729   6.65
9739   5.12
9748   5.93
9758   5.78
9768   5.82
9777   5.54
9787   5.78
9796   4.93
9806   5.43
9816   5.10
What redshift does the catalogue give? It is 0.515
